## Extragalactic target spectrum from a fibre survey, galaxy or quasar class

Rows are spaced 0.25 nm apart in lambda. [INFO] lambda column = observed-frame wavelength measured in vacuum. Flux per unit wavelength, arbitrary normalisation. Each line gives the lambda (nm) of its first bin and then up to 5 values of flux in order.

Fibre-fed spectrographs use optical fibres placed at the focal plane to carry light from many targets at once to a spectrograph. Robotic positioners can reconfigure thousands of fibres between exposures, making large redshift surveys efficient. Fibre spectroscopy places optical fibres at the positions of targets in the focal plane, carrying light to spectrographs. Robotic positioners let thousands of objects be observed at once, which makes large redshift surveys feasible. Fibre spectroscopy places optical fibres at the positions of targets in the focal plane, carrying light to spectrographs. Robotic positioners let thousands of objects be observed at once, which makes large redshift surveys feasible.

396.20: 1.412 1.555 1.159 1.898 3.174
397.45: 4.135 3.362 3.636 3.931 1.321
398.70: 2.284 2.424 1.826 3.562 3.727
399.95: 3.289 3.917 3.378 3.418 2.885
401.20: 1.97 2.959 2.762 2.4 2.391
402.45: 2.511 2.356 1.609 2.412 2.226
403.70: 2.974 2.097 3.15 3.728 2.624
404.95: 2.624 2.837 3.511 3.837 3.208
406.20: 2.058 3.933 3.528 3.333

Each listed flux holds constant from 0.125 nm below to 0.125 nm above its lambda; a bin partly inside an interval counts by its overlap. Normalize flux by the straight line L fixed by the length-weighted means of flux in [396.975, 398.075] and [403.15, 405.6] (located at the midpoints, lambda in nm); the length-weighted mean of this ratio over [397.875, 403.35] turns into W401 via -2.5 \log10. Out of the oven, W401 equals 0.15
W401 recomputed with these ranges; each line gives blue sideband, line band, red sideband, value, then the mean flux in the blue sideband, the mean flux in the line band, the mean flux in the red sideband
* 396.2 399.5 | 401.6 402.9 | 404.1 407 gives 0.202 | 2.57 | 2.43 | 3.19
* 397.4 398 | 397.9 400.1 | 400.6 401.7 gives 0.156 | 3.67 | 2.88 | 2.79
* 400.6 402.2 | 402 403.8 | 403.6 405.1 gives 0.184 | 2.69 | 2.35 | 2.86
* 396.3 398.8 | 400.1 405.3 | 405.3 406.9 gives 0.124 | 2.64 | 2.72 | 3.34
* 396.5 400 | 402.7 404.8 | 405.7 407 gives 0.203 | 2.8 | 2.59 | 3.27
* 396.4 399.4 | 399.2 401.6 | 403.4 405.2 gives -0.176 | 2.61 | 3.16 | 2.8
